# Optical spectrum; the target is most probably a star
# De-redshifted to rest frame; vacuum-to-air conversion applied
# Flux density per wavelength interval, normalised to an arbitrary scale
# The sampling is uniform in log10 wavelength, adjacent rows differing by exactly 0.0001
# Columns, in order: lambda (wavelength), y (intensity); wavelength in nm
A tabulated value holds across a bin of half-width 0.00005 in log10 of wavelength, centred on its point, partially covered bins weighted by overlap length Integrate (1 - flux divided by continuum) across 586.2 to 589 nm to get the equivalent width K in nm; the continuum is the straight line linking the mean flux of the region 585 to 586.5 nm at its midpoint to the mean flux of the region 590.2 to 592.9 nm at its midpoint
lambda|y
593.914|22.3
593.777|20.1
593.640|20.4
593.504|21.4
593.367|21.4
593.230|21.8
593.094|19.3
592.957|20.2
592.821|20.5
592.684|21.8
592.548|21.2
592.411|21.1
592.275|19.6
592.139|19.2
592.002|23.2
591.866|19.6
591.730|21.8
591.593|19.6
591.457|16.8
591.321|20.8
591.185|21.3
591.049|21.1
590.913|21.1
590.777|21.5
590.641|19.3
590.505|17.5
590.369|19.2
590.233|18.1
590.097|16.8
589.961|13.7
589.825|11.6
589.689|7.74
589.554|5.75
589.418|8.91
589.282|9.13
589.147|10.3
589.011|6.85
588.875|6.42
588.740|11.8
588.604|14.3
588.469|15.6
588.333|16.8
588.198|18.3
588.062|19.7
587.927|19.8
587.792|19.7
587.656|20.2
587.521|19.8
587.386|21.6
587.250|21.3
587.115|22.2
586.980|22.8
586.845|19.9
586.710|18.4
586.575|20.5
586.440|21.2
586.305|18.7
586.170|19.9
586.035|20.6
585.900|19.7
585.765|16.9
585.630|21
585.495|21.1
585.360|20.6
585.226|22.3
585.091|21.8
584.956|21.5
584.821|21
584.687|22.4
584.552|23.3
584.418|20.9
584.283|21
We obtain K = 0.29 nm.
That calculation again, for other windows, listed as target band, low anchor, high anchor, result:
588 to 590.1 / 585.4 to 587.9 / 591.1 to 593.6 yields 0.87 nm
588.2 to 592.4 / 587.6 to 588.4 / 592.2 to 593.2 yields 0.83 nm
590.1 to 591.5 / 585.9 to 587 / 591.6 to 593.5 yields 0.07 nm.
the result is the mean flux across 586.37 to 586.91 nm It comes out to 20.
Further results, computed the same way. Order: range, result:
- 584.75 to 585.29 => 21.6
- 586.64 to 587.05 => 20.4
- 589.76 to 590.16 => 14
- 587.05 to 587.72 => 21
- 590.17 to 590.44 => 18.6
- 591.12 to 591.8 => 20.1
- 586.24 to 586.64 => 20.1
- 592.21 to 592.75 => 20.9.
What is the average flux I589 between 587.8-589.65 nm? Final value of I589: 12.7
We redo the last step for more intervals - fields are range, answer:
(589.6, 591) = 16.5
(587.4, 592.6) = 16.8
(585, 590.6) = 17.1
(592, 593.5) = 20.8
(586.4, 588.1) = 20.6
